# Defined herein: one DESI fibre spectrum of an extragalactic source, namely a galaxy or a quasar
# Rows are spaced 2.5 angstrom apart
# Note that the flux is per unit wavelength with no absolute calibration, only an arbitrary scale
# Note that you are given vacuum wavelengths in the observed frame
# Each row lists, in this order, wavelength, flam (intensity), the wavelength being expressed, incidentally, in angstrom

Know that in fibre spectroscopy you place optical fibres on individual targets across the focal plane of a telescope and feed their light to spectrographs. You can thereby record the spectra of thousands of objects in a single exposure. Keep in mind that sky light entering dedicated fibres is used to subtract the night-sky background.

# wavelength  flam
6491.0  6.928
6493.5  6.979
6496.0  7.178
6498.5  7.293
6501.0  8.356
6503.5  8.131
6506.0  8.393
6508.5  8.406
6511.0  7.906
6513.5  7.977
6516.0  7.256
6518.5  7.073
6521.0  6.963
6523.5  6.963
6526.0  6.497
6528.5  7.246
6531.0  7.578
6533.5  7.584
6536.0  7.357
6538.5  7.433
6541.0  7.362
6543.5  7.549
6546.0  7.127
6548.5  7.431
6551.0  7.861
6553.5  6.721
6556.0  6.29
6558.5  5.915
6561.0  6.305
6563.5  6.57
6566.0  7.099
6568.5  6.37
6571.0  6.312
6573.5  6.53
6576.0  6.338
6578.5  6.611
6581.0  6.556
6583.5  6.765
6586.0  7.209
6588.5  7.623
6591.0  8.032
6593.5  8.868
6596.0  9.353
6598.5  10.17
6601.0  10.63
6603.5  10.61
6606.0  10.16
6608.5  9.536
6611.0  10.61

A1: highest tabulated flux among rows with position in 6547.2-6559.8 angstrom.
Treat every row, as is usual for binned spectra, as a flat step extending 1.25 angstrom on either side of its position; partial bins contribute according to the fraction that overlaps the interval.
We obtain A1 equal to 7.861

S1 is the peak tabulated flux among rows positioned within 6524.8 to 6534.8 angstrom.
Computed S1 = 7.584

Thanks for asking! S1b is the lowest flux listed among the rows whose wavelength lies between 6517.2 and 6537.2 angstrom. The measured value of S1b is 6.497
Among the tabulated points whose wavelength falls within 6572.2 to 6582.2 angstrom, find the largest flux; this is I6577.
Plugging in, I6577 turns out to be 6.611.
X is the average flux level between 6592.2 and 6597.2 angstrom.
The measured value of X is 9.1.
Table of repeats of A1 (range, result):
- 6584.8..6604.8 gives 10.63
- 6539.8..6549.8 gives 7.549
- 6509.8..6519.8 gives 7.977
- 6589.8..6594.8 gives 8.868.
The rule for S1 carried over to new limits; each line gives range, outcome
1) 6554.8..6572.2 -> 7.099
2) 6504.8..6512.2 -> 8.406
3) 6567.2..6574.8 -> 6.53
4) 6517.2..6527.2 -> 7.073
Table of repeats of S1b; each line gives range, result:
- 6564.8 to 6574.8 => 6.312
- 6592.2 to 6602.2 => 8.868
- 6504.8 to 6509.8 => 8.393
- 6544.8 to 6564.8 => 5.915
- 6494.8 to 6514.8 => 7.178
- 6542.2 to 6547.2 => 7.127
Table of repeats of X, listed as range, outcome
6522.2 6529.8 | 6.91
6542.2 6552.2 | 7.49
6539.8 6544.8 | 7.45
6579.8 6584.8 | 6.67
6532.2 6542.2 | 7.44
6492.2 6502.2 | 7.44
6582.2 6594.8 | 7.7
